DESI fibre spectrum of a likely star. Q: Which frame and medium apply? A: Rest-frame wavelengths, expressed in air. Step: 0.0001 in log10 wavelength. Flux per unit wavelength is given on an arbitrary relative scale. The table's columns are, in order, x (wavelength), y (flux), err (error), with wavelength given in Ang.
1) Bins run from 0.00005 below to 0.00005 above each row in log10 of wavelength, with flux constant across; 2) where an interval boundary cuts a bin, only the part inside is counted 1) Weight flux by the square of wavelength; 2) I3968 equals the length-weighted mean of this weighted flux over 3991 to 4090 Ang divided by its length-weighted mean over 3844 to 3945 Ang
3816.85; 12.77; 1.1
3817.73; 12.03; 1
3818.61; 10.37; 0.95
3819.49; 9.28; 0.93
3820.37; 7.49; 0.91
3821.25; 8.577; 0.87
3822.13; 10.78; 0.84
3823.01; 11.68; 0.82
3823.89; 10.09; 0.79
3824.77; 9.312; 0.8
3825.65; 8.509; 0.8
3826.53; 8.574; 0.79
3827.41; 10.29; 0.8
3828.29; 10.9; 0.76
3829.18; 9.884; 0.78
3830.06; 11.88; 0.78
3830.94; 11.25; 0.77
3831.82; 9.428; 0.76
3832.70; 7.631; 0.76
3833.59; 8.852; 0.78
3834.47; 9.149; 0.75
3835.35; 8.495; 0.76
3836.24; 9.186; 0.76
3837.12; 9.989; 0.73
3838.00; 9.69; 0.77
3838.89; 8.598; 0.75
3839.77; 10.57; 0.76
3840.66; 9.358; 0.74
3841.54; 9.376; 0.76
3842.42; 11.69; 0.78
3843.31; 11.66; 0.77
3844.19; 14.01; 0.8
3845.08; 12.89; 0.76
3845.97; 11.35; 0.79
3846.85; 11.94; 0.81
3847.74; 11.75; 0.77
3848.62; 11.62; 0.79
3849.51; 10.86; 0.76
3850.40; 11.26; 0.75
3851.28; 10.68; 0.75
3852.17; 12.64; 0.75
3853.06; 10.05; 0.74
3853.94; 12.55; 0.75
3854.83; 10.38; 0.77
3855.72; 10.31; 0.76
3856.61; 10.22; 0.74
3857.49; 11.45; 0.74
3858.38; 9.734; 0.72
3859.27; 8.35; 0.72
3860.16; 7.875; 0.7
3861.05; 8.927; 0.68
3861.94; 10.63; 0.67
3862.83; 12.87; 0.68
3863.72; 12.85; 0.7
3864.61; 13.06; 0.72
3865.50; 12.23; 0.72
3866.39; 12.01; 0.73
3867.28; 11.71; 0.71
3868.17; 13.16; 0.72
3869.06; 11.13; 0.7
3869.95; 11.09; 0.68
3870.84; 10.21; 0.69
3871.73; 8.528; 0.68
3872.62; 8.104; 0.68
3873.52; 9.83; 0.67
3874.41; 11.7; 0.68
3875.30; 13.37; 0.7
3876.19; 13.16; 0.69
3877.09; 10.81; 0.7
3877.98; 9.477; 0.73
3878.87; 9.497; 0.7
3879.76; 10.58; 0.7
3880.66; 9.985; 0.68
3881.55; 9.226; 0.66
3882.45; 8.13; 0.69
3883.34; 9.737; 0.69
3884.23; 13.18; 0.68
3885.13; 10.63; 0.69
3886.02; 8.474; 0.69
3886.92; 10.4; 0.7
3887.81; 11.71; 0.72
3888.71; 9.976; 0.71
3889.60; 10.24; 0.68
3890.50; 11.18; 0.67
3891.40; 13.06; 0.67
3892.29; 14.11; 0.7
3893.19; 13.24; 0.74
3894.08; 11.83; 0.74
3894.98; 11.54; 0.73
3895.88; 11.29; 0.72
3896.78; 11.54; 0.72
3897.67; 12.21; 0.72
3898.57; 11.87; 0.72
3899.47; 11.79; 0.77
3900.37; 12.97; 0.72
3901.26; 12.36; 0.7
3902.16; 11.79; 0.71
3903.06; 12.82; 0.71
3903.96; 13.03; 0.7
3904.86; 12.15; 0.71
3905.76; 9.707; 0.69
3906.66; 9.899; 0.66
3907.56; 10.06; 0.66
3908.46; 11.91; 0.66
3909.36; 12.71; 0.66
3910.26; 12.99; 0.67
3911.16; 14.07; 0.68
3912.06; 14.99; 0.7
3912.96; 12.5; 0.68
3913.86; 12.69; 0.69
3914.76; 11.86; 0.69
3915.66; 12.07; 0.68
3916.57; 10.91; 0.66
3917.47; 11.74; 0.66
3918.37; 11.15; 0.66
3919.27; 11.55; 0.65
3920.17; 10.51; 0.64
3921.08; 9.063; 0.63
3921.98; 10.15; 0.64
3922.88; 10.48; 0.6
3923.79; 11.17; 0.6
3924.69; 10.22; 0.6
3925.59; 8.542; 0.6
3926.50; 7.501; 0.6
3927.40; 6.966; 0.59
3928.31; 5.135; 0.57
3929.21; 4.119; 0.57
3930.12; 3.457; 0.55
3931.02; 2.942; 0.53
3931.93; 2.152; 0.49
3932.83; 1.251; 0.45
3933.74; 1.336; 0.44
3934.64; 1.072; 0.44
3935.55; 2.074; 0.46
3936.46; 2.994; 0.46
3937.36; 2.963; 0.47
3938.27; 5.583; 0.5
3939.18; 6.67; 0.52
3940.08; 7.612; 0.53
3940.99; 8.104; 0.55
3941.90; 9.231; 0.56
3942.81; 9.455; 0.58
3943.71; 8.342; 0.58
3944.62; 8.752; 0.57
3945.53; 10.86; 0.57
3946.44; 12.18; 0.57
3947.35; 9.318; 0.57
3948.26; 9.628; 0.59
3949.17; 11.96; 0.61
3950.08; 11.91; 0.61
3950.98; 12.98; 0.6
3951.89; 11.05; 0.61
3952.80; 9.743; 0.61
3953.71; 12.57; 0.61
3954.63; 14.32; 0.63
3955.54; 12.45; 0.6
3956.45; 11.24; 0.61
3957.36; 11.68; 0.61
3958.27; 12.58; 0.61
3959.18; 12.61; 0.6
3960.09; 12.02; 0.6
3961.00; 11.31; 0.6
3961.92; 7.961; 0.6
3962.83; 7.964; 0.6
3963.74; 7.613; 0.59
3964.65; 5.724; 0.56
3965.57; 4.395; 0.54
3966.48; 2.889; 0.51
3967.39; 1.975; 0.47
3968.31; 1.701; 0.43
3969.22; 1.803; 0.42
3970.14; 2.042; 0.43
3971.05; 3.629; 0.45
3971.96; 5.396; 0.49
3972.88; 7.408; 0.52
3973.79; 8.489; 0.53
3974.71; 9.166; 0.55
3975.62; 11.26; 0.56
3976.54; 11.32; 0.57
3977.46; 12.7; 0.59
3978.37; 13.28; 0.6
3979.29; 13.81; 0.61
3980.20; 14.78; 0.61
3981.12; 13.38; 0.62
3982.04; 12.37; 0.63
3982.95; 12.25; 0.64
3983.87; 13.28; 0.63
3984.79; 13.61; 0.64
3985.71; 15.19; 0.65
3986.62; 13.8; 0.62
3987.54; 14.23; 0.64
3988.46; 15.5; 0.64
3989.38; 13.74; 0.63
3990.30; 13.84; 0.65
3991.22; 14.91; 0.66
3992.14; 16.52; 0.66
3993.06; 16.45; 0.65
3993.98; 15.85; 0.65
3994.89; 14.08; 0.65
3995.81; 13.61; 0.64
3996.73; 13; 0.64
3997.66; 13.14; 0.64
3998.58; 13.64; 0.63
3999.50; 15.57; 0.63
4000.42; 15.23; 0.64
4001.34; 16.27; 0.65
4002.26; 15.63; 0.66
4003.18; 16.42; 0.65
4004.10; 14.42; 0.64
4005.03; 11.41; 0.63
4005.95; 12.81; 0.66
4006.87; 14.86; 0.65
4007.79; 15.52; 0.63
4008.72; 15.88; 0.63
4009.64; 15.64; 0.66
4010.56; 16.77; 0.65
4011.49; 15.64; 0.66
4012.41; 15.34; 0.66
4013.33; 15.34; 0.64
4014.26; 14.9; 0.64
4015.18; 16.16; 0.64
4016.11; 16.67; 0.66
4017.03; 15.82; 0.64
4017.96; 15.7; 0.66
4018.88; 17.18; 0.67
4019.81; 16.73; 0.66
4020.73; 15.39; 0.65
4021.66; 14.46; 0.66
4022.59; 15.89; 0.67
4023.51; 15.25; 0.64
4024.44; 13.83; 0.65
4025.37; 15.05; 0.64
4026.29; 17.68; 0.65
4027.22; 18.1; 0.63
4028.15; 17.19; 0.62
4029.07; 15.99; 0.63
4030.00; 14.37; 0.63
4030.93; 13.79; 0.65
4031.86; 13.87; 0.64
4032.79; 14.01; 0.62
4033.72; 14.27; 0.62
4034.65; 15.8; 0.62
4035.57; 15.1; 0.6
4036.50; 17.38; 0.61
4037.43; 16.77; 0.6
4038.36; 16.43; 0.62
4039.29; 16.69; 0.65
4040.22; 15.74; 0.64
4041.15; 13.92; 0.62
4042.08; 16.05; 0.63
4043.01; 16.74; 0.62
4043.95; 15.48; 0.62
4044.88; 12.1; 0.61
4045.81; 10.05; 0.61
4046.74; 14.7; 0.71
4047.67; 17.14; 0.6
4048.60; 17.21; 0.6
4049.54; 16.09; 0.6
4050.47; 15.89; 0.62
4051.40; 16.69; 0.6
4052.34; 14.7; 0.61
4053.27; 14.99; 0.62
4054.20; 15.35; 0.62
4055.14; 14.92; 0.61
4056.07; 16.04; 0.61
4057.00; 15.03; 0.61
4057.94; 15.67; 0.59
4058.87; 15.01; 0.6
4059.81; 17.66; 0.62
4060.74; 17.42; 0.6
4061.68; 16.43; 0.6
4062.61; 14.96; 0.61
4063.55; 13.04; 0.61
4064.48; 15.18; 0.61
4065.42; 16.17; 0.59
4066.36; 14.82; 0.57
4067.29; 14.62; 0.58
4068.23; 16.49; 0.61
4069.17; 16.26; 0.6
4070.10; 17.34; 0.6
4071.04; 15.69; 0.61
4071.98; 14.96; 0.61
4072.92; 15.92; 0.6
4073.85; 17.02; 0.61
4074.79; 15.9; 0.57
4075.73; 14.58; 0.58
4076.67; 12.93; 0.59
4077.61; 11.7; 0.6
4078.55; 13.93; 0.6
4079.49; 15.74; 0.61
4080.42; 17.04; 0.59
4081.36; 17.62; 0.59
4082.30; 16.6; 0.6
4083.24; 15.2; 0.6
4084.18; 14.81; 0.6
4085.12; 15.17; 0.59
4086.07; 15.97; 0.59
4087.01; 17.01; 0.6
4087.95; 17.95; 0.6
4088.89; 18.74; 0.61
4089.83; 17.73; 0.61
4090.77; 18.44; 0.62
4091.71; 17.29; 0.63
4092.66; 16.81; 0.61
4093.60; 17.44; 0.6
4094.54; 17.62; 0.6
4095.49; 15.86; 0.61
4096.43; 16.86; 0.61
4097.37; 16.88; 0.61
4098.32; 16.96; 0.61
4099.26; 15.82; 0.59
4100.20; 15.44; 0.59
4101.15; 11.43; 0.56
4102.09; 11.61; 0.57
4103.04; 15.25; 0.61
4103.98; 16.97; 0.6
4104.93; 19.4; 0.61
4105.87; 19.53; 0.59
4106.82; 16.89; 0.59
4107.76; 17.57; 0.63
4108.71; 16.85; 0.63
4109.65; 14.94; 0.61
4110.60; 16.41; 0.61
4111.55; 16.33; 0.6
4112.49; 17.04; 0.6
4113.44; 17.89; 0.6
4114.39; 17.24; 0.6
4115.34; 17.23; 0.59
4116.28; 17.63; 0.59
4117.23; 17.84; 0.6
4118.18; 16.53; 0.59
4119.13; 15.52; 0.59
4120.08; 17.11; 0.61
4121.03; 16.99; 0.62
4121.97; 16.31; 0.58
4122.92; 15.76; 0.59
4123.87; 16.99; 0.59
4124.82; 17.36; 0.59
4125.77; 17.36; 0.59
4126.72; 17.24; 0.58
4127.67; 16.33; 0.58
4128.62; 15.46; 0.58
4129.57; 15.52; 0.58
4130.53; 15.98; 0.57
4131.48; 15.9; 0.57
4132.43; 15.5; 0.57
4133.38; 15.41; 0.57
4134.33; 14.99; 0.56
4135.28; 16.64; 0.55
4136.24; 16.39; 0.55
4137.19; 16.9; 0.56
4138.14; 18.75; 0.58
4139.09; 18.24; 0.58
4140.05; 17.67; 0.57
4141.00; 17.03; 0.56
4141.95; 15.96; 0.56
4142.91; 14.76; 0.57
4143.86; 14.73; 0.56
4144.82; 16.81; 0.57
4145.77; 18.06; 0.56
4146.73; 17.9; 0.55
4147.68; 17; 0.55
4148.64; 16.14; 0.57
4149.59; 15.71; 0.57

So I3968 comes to 1.65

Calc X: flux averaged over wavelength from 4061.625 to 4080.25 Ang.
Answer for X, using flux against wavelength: 15.2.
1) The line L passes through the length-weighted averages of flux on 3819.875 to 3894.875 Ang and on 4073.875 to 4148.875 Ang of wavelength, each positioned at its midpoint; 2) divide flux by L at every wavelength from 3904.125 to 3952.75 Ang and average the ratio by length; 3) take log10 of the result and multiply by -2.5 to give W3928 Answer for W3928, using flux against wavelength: 0.34 mag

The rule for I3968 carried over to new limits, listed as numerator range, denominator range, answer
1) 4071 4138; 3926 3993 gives 1.93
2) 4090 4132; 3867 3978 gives 1.91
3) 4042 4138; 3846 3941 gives 1.76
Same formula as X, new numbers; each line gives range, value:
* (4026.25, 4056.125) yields 15.5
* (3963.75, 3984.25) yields 8.29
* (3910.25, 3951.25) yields 8.48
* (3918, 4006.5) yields 9.98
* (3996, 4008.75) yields 14.5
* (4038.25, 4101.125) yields 15.8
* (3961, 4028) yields 12.8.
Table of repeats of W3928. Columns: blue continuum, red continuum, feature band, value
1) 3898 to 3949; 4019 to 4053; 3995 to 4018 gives -0.089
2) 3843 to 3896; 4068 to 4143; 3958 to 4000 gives 0.240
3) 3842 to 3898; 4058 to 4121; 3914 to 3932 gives 0.365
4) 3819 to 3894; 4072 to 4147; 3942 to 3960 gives 0.141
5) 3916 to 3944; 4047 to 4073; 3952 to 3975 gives 0.133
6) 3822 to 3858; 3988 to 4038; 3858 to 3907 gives 0.054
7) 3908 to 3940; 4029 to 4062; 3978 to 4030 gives -0.159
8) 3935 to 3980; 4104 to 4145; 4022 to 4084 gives -0.173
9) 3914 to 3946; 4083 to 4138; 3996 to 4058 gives -0.242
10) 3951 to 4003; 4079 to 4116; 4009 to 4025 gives -0.197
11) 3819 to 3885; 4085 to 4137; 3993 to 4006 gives -0.041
